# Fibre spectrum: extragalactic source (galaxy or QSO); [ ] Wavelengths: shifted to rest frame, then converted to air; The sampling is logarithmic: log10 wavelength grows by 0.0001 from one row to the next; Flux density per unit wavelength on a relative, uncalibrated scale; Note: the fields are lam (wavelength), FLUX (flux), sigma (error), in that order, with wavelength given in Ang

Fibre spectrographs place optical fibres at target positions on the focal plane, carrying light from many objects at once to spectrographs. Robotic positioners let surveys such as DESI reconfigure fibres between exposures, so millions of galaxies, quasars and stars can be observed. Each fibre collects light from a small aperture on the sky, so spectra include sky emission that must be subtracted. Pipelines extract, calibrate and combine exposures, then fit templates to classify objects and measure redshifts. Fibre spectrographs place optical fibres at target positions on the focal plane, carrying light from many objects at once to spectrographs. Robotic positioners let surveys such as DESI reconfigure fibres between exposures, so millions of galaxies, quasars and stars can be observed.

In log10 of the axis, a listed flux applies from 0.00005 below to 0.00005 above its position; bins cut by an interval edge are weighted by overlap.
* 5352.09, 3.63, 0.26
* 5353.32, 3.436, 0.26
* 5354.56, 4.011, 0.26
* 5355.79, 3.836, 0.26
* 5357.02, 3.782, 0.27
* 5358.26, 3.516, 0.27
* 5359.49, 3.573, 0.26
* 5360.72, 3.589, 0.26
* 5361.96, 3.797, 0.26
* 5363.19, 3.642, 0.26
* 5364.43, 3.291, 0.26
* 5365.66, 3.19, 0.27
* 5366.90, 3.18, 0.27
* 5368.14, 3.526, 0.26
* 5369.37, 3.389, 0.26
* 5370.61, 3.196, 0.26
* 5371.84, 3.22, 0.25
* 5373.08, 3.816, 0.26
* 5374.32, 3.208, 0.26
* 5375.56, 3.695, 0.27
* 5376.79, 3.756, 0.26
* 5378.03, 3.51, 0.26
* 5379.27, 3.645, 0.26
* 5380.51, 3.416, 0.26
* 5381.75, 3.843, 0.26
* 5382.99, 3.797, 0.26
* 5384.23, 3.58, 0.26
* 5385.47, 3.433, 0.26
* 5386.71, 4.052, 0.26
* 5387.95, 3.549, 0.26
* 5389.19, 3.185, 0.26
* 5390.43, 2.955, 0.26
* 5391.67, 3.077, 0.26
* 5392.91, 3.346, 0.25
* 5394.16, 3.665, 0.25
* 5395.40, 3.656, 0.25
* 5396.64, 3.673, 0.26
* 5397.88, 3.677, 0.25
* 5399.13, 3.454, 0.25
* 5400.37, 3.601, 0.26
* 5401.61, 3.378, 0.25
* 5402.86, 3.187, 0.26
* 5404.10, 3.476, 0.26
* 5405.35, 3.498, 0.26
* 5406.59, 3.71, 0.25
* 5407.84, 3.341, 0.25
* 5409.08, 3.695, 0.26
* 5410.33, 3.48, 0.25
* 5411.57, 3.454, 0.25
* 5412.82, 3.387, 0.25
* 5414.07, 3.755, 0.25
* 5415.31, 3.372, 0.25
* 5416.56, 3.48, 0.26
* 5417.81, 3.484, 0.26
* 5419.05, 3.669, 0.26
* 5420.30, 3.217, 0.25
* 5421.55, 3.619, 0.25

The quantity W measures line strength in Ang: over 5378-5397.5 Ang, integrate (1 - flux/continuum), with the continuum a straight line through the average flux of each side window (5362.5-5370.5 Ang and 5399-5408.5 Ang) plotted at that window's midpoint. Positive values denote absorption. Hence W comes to -0.62 Ang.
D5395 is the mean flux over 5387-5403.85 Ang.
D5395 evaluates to 3.43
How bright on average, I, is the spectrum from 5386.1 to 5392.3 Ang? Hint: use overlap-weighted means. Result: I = 3.37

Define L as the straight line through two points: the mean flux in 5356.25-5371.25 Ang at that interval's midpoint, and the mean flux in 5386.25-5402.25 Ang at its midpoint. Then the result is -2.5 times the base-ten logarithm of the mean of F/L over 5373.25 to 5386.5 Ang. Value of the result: -0.04 mag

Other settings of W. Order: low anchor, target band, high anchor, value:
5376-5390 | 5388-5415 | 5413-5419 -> 0.8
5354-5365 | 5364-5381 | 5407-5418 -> 0.9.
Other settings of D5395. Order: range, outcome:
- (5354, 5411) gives 3.52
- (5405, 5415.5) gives 3.53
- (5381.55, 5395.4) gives 3.49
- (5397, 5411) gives 3.5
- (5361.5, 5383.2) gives 3.5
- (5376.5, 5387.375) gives 3.67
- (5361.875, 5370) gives 3.41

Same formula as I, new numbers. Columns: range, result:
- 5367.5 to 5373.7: 3.43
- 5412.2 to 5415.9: 3.51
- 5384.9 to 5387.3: 3.75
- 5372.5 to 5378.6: 3.6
